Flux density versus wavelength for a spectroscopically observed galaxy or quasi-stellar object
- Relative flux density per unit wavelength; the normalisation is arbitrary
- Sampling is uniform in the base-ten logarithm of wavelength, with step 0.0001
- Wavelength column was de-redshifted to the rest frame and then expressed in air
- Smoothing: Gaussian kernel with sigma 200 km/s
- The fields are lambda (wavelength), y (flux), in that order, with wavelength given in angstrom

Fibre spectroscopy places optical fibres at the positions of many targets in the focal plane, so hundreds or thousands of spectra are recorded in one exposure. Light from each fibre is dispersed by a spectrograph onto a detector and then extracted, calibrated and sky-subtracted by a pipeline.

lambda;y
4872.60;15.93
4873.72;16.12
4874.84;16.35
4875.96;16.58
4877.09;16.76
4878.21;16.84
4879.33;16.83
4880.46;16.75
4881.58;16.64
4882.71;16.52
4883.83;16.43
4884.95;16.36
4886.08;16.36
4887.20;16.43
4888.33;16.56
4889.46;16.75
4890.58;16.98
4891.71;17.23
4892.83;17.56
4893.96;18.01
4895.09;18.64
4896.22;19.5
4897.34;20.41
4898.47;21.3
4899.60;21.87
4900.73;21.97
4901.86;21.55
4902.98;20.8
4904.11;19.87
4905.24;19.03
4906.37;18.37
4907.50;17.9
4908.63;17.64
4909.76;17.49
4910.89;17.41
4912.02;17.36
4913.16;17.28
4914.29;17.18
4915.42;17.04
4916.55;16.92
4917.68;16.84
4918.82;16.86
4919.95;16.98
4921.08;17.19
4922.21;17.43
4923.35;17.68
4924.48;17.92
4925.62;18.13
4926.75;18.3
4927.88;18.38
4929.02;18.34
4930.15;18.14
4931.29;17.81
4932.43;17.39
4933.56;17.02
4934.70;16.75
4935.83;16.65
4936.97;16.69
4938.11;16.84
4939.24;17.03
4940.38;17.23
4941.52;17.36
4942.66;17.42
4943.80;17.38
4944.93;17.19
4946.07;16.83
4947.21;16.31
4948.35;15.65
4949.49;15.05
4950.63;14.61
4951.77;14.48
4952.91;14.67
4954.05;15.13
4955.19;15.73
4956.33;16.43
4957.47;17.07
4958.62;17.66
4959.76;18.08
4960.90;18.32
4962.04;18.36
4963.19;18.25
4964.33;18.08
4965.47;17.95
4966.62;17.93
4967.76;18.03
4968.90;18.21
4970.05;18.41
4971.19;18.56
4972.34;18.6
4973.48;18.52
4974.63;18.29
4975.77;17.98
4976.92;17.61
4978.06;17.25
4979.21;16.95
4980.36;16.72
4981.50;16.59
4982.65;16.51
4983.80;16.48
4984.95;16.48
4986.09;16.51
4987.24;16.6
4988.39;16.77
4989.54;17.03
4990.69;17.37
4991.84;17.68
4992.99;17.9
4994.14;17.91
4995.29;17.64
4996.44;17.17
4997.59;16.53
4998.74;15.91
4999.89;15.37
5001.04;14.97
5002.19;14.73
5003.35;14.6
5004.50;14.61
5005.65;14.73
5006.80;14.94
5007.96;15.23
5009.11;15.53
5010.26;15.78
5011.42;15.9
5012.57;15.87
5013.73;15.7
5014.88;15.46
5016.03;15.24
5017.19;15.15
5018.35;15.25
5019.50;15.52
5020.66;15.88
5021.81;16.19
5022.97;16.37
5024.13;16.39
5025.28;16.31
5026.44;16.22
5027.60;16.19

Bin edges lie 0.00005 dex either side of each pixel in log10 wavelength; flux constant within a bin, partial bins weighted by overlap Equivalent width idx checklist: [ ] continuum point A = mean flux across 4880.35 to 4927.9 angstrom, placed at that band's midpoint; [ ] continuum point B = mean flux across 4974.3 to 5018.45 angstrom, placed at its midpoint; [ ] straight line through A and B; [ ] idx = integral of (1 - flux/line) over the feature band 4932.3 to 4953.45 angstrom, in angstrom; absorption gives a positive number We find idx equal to 1.04 angstrom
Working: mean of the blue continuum 18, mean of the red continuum 16.3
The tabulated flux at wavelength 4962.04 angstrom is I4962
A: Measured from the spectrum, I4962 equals 18.36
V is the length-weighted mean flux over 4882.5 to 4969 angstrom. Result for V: 17.6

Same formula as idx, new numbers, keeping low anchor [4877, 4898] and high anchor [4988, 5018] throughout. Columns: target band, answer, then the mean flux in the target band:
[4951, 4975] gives -1.5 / 17.4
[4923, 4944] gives -0.9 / 17.5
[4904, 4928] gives -1.0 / 17.6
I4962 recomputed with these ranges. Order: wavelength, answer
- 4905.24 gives 19.03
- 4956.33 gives 16.43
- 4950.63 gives 14.61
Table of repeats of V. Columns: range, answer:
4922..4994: 17.2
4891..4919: 18.7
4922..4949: 17.3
